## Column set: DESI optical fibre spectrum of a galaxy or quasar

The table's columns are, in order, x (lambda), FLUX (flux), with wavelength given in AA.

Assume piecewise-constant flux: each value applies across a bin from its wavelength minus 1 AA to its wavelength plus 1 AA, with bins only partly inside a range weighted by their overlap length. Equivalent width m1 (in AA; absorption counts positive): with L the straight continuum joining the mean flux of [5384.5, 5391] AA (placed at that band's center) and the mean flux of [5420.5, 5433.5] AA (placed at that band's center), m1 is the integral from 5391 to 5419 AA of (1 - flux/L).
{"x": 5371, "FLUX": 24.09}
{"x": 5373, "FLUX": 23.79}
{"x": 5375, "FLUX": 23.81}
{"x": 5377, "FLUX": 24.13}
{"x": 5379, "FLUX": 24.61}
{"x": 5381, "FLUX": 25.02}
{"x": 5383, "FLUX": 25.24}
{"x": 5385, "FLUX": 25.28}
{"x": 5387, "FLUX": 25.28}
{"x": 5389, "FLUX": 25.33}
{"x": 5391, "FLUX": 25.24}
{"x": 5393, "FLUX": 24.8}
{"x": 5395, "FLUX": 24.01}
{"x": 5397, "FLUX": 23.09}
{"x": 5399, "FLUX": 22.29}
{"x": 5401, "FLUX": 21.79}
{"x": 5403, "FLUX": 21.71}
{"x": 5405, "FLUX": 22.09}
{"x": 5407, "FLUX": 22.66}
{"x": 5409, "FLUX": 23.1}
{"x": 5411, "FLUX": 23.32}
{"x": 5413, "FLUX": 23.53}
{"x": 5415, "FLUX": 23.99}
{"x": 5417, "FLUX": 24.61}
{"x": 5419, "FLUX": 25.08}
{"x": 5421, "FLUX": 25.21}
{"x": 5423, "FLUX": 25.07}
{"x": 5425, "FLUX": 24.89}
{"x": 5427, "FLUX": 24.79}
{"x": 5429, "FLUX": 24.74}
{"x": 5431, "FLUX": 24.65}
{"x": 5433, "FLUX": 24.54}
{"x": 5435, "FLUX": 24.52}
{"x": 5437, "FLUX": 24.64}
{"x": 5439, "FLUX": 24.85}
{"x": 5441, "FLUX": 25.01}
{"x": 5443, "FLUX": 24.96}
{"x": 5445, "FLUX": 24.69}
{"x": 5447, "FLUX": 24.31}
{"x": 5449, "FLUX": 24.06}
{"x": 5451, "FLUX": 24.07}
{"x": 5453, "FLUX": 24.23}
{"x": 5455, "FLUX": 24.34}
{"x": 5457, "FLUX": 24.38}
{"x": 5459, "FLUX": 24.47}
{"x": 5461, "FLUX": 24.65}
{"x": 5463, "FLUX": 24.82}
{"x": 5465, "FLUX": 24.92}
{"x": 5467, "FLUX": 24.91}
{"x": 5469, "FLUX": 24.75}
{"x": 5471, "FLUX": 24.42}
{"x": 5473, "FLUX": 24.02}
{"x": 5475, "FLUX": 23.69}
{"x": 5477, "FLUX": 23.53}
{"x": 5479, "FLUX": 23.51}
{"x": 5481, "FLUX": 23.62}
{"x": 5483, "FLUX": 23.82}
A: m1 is 2.00 AA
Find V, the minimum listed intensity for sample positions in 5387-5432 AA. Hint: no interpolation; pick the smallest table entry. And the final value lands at 21.71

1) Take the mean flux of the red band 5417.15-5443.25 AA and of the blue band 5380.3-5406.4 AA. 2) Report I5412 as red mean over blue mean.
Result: 1.0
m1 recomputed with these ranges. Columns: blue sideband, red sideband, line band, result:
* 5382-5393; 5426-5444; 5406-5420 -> 0.7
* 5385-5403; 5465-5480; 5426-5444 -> -0.5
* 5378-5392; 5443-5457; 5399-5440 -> 1.3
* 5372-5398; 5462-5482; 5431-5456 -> -0.2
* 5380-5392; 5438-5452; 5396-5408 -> 1.3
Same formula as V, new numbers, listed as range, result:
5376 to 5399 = 22.29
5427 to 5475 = 23.69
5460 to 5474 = 24.02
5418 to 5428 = 24.79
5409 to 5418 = 23.1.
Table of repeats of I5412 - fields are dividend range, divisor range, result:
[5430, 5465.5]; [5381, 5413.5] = 1.04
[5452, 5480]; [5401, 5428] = 1.02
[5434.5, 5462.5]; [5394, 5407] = 1.09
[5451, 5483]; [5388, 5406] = 1.04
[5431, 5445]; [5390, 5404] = 1.06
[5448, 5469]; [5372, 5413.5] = 1.03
